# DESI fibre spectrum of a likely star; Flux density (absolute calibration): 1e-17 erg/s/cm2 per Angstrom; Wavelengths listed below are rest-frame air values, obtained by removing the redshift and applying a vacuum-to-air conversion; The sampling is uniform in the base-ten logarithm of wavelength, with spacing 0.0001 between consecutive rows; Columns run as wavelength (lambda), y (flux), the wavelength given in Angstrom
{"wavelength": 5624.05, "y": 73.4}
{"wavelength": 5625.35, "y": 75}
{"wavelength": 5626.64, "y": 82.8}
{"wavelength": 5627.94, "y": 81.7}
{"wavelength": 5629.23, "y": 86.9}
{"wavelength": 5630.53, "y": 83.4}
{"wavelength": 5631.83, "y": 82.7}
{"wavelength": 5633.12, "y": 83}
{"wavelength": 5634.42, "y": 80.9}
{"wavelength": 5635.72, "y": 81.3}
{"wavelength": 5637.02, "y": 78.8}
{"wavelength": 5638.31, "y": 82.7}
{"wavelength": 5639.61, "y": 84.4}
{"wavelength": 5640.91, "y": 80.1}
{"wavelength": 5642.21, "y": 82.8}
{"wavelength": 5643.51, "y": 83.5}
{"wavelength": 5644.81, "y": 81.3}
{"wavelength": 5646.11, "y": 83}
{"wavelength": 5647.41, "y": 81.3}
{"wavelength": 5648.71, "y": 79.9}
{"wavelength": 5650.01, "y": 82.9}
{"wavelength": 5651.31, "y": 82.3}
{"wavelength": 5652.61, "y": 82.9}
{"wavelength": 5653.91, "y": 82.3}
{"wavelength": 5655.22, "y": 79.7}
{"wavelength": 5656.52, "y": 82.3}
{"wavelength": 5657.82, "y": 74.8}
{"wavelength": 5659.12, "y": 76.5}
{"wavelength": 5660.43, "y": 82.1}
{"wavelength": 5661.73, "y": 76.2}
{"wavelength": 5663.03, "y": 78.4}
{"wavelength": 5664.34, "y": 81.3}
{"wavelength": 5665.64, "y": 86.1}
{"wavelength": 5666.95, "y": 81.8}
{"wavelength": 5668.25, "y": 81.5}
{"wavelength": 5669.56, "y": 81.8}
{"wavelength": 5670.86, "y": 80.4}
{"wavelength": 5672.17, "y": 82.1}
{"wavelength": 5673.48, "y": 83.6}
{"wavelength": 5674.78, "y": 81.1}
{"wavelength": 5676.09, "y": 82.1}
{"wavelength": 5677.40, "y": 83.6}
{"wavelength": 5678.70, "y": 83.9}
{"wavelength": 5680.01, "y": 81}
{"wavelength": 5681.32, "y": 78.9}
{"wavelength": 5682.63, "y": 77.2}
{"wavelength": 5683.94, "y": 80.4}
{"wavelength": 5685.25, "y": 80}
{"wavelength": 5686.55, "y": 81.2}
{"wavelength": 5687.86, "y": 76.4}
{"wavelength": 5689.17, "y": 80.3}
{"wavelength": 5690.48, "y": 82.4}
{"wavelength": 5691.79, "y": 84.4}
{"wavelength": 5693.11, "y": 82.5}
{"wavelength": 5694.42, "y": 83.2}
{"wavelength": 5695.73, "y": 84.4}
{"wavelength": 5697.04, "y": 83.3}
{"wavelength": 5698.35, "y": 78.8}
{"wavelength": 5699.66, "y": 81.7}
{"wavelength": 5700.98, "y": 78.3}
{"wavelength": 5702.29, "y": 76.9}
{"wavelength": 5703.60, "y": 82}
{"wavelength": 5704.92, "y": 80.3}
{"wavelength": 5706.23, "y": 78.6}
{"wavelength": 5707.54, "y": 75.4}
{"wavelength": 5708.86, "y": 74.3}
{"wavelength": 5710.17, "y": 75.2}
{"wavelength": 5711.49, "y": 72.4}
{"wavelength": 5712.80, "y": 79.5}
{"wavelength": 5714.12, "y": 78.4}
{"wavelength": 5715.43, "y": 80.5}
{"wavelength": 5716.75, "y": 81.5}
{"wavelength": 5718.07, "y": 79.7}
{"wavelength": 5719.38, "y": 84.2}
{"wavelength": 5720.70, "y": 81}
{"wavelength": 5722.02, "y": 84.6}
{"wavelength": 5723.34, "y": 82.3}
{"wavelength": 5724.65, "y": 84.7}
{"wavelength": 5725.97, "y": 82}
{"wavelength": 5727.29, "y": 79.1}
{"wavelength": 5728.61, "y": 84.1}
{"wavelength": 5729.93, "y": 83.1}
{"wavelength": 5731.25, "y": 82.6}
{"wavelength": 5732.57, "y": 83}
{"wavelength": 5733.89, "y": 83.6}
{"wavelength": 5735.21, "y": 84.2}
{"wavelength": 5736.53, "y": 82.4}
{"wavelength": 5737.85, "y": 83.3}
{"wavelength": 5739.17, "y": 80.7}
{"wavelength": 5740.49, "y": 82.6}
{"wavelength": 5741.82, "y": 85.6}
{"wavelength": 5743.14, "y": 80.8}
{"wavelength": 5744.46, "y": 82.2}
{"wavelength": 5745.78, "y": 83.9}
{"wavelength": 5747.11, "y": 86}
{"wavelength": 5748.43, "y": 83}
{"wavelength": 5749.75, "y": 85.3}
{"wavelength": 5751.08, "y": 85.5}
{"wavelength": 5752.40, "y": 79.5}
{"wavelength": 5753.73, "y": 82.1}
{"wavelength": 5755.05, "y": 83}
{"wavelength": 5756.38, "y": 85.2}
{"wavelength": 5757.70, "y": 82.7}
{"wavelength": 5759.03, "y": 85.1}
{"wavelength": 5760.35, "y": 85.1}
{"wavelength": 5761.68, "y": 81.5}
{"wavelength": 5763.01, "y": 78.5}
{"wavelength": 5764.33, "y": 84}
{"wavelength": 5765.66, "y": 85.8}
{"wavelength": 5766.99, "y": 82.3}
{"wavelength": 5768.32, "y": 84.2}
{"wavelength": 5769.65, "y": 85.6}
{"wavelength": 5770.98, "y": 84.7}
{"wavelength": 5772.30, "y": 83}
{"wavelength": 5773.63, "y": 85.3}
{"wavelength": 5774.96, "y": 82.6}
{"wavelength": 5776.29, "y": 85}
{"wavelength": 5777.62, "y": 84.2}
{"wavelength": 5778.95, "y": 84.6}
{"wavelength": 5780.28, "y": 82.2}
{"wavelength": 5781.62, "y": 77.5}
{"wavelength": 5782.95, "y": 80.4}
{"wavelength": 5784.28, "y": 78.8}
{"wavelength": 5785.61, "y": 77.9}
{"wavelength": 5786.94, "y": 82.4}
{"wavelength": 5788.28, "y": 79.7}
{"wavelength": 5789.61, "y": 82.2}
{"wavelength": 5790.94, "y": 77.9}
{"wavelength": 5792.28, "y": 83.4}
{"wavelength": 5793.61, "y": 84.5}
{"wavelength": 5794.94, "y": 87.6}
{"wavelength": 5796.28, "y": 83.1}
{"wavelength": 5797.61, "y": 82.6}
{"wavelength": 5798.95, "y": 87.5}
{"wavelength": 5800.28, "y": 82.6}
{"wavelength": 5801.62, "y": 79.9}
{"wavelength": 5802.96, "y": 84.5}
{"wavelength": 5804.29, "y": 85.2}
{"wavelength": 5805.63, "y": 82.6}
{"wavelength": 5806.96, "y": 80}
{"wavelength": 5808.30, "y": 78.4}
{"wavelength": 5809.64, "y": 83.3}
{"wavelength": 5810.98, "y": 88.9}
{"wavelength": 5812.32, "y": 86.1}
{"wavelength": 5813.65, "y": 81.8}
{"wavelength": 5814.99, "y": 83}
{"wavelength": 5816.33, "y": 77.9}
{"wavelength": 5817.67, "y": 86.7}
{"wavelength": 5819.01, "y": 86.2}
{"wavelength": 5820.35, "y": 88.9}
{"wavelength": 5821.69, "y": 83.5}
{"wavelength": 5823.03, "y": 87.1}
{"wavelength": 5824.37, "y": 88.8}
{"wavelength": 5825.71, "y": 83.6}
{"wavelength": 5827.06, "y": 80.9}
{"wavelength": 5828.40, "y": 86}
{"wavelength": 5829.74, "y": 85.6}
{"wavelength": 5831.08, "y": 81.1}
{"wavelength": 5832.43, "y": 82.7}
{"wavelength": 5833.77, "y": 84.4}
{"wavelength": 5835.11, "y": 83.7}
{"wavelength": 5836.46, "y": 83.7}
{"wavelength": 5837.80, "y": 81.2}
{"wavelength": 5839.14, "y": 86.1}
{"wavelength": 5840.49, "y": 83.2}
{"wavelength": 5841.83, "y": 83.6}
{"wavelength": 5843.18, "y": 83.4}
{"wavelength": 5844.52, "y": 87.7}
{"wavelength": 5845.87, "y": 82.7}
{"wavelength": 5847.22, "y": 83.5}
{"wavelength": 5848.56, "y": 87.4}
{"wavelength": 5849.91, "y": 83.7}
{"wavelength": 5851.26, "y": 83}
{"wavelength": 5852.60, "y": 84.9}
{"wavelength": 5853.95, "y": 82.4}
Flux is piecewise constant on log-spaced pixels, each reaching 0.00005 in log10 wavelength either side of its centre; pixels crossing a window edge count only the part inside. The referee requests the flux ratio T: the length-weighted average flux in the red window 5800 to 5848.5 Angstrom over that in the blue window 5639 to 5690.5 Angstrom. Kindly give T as 1.03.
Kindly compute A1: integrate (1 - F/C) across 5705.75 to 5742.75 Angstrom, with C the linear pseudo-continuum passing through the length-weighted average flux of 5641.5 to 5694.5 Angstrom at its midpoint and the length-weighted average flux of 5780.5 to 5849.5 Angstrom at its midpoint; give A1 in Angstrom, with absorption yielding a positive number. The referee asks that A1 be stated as 0.4 Angstrom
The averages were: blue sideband 81.2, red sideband 83.4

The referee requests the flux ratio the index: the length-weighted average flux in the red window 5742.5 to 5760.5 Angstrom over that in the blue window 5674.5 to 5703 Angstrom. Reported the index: 1.0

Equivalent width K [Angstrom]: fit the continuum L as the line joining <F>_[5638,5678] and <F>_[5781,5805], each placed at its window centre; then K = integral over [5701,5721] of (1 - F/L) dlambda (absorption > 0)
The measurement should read 0.8 Angstrom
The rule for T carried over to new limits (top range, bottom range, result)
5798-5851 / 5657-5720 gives 1.05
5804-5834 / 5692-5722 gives 1.05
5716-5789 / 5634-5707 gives 1.02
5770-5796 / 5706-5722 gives 1.05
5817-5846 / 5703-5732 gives 1.05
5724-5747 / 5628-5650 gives 1.01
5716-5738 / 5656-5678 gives 1.02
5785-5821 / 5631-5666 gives 1.02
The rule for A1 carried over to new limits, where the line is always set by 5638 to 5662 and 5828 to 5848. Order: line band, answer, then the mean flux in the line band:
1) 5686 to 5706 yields 0.20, 81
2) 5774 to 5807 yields 0.31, 82.4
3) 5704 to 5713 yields 0.60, 76.5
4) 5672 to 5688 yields 0.12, 81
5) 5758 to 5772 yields -0.13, 83.6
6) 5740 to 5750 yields -0.13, 83.6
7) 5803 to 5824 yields -0.13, 84.1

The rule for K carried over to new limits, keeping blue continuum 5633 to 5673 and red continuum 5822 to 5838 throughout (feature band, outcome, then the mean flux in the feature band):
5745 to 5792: 0.2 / 82.8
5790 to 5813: 0.1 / 83.4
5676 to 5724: 1.0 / 80.3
